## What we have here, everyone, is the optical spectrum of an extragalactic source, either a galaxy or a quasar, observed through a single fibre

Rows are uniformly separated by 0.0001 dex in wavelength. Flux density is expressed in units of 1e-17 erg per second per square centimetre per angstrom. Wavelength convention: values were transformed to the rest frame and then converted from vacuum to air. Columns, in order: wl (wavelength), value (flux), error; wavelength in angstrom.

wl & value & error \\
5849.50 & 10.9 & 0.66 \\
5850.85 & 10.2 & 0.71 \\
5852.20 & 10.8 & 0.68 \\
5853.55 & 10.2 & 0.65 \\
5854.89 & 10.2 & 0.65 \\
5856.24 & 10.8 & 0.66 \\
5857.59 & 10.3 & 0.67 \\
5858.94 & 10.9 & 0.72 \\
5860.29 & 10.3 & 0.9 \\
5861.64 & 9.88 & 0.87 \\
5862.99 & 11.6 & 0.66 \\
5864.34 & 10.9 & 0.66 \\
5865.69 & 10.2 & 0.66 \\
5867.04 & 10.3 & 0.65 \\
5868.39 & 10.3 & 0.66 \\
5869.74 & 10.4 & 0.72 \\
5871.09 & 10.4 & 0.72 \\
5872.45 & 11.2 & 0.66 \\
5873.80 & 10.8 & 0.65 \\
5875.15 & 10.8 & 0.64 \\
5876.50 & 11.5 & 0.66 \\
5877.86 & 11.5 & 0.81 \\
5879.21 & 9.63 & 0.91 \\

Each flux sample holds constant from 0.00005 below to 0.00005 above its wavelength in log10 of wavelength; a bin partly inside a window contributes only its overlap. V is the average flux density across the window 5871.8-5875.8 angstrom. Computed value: 10.9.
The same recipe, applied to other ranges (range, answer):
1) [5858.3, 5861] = 10.6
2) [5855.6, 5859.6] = 10.7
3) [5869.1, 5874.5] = 10.7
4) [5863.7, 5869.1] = 10.4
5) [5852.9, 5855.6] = 10.2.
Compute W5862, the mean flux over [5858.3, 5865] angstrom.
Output 10.7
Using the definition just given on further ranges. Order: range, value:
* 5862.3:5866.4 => 10.9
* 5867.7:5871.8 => 10.4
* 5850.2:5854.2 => 10.4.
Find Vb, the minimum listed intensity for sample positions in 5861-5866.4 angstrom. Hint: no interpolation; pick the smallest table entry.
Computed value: 9.88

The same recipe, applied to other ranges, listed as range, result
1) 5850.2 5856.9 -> 10.2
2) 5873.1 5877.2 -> 10.8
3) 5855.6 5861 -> 10.3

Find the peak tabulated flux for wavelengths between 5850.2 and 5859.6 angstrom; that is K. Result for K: 10.9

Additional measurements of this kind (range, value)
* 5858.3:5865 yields 11.6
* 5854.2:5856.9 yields 10.8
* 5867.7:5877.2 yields 11.5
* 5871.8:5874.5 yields 11.2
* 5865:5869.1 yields 10.3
